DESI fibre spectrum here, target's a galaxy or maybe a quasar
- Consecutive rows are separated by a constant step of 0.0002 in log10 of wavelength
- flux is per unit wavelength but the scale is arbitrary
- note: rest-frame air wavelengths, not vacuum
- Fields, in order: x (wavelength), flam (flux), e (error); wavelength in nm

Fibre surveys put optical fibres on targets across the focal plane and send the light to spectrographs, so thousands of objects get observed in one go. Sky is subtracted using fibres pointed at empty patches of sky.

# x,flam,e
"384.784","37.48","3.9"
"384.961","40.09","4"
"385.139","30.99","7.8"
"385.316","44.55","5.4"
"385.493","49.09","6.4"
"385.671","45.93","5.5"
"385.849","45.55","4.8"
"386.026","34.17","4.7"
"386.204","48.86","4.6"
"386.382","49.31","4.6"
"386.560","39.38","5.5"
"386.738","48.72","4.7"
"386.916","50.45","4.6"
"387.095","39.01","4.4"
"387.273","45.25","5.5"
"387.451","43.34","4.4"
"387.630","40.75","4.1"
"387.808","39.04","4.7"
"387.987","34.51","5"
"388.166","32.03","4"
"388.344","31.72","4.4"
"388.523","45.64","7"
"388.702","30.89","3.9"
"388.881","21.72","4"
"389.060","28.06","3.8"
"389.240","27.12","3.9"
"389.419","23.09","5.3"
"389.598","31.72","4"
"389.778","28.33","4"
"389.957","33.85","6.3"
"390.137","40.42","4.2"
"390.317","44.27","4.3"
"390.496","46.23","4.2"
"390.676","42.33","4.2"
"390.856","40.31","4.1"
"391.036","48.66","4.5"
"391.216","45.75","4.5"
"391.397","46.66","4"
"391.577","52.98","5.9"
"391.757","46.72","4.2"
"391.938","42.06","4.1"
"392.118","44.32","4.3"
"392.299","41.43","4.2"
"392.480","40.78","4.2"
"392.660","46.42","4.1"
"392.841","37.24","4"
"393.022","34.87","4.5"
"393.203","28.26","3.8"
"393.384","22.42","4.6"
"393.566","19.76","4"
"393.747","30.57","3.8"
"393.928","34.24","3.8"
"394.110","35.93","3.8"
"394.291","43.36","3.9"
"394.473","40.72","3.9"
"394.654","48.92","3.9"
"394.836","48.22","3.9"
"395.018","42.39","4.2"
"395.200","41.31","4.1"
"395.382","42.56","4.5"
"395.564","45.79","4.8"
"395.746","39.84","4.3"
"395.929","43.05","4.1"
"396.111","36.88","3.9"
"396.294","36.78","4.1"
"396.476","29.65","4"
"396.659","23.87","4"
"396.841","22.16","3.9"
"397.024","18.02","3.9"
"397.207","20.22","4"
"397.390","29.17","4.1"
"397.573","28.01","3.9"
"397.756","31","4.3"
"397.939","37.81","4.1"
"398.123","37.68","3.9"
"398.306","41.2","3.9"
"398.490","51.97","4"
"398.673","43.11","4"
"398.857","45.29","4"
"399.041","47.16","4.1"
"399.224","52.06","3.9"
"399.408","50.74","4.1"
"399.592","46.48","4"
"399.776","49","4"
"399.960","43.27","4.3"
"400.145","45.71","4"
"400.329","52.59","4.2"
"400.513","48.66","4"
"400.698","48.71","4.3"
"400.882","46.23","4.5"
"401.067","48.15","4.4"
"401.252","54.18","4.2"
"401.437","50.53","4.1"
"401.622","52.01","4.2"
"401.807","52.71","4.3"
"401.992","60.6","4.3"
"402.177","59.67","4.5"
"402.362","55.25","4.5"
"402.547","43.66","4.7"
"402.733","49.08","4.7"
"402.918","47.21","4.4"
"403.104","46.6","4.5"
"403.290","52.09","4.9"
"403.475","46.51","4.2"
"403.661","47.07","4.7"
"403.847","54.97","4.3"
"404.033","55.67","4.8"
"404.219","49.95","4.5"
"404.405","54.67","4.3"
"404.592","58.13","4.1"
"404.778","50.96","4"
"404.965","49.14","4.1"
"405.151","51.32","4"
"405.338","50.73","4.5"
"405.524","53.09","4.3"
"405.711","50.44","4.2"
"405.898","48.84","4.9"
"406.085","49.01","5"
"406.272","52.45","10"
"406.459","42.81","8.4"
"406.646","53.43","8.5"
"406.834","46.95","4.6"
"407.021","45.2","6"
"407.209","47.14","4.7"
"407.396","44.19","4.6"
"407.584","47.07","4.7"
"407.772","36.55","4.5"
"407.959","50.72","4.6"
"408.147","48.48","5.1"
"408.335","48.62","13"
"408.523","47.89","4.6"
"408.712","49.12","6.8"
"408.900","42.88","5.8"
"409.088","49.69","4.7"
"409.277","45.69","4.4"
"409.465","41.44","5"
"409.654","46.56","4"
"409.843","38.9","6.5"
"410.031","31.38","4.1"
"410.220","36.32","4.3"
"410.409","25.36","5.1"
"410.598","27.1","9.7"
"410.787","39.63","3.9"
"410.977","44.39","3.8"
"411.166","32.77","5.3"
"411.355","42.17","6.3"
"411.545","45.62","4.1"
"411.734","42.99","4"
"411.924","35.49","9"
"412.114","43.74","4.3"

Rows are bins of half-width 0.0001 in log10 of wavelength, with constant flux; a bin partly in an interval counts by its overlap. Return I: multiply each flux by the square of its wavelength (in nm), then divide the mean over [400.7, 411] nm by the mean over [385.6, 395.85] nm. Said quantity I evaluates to 1.30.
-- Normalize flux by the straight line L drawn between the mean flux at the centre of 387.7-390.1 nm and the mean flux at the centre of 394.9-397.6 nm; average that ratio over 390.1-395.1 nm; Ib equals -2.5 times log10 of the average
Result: -0.24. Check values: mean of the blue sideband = 31.6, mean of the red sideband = 33.6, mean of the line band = 40.6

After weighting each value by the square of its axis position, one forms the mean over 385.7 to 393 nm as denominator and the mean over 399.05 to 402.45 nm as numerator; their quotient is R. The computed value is 1.35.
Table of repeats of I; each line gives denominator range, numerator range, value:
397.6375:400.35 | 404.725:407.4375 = 1.14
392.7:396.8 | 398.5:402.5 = 1.41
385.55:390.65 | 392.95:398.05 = 0.93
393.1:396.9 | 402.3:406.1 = 1.47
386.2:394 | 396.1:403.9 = 1.21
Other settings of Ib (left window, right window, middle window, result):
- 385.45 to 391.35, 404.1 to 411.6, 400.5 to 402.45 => -0.21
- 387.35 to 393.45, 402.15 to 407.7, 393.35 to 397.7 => 0.22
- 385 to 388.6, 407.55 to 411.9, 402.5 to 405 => -0.21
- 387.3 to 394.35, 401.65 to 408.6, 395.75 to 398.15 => 0.36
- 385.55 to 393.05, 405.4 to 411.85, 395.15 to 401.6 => 0.03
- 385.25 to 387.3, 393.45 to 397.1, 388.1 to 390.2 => 0.33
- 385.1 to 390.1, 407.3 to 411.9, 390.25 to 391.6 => -0.18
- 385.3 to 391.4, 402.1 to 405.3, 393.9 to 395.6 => 0.05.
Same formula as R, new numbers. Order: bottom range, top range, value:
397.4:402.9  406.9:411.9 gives 0.94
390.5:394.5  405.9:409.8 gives 1.28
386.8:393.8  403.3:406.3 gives 1.47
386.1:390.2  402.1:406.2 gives 1.50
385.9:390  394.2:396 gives 1.23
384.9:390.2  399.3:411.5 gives 1.36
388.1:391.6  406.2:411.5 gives 1.28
